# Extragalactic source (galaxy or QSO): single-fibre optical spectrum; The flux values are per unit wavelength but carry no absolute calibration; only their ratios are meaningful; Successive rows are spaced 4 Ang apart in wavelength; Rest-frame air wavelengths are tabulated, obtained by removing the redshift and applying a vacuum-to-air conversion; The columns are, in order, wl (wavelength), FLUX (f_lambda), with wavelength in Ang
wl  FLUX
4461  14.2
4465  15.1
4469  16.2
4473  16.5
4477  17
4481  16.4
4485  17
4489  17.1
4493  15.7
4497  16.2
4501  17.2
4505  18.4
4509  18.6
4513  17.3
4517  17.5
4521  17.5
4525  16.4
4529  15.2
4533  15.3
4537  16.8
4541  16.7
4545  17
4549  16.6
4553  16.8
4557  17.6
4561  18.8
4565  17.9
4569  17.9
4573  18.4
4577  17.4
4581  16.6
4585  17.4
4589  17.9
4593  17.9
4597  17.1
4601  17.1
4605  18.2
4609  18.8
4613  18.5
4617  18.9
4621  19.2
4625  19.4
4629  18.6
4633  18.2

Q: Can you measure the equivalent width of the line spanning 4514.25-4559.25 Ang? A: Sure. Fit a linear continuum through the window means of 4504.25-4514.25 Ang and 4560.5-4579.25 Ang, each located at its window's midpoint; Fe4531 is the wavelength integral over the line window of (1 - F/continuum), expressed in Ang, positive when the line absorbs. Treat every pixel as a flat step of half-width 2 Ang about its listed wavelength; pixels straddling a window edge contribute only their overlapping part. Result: 3.4 Ang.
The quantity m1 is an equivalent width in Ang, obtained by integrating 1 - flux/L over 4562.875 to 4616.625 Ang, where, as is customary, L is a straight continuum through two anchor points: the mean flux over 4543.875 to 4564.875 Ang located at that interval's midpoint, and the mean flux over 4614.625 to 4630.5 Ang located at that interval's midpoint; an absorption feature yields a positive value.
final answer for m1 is 1.3 Ang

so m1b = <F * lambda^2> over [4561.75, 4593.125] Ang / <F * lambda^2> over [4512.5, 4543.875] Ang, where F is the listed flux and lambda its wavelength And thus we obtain 1.1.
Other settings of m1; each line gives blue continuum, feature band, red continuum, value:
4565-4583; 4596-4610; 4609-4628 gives 0.54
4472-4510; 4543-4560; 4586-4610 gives 0.32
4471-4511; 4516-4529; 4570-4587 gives 0.28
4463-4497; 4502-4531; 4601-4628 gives -0.48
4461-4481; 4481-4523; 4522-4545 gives -2.84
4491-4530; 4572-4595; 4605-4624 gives 0.90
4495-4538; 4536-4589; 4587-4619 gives 0.39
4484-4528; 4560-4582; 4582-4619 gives -0.20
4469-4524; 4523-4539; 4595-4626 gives 1.40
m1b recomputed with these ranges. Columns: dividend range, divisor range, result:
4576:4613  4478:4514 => 1.08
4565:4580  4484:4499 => 1.12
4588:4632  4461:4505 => 1.18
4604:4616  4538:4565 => 1.10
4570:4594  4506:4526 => 1.03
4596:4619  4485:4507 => 1.13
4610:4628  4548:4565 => 1.11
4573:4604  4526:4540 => 1.13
